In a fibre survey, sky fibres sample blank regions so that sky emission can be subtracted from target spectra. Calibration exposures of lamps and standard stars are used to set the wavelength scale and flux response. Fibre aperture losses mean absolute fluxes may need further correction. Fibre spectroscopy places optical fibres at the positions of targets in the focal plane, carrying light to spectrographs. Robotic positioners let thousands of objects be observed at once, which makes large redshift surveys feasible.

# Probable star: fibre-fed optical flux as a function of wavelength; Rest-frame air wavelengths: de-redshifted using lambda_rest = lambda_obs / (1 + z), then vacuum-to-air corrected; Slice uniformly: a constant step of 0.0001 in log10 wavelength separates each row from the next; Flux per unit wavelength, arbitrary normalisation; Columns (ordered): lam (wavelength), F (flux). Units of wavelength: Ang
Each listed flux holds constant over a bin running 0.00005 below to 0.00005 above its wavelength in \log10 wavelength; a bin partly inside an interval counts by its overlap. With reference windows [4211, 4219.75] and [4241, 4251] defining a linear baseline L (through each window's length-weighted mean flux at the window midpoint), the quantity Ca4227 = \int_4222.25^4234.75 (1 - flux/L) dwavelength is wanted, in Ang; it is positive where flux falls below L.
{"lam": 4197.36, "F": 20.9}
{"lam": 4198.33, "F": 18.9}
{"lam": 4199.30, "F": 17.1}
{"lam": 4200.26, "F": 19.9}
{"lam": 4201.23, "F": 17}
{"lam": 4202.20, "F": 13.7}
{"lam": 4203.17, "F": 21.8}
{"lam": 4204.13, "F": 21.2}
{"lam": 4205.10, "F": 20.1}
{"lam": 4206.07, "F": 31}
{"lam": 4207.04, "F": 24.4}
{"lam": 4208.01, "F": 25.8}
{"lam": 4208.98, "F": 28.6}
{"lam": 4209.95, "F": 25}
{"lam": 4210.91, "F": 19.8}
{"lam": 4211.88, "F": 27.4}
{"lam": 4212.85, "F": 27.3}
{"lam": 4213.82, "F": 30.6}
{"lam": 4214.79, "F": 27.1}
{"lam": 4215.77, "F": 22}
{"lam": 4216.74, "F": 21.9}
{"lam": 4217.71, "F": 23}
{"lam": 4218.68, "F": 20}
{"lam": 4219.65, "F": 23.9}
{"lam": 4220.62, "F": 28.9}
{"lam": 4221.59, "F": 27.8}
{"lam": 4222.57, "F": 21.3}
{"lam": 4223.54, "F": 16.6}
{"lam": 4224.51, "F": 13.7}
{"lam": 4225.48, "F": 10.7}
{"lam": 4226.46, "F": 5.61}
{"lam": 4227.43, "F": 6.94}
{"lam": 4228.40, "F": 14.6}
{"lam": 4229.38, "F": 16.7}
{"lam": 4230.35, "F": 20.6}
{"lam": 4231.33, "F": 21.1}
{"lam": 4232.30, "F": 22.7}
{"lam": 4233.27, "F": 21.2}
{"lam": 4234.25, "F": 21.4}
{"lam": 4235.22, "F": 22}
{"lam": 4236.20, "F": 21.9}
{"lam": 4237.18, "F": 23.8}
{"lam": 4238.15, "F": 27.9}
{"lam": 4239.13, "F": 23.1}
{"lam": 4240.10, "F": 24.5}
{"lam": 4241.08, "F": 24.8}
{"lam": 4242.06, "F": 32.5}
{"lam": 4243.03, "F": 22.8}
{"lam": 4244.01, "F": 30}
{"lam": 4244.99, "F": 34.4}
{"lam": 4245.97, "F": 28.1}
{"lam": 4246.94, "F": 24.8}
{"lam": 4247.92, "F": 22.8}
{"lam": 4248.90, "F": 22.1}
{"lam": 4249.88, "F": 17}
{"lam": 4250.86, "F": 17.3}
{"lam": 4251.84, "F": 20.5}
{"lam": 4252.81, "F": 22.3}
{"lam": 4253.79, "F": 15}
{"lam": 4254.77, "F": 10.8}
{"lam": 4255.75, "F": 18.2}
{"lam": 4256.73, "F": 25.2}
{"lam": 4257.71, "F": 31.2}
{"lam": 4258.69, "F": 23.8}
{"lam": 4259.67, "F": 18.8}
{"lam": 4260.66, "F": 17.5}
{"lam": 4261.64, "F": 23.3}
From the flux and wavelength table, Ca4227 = 4.32 Ang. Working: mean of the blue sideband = 24.6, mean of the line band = 16.4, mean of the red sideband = 25.4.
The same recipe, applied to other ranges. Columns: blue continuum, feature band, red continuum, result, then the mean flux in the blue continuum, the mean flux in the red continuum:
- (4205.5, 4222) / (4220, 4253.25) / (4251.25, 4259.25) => 1.79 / 25.5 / 20.8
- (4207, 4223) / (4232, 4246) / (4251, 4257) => -3.05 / 25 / 18.4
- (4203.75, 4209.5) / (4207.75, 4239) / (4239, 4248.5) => 5.36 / 25.2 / 26.9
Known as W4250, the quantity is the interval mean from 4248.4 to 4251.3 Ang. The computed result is 18.8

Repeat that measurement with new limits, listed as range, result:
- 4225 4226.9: 8.18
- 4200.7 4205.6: 18.8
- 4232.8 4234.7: 21.2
